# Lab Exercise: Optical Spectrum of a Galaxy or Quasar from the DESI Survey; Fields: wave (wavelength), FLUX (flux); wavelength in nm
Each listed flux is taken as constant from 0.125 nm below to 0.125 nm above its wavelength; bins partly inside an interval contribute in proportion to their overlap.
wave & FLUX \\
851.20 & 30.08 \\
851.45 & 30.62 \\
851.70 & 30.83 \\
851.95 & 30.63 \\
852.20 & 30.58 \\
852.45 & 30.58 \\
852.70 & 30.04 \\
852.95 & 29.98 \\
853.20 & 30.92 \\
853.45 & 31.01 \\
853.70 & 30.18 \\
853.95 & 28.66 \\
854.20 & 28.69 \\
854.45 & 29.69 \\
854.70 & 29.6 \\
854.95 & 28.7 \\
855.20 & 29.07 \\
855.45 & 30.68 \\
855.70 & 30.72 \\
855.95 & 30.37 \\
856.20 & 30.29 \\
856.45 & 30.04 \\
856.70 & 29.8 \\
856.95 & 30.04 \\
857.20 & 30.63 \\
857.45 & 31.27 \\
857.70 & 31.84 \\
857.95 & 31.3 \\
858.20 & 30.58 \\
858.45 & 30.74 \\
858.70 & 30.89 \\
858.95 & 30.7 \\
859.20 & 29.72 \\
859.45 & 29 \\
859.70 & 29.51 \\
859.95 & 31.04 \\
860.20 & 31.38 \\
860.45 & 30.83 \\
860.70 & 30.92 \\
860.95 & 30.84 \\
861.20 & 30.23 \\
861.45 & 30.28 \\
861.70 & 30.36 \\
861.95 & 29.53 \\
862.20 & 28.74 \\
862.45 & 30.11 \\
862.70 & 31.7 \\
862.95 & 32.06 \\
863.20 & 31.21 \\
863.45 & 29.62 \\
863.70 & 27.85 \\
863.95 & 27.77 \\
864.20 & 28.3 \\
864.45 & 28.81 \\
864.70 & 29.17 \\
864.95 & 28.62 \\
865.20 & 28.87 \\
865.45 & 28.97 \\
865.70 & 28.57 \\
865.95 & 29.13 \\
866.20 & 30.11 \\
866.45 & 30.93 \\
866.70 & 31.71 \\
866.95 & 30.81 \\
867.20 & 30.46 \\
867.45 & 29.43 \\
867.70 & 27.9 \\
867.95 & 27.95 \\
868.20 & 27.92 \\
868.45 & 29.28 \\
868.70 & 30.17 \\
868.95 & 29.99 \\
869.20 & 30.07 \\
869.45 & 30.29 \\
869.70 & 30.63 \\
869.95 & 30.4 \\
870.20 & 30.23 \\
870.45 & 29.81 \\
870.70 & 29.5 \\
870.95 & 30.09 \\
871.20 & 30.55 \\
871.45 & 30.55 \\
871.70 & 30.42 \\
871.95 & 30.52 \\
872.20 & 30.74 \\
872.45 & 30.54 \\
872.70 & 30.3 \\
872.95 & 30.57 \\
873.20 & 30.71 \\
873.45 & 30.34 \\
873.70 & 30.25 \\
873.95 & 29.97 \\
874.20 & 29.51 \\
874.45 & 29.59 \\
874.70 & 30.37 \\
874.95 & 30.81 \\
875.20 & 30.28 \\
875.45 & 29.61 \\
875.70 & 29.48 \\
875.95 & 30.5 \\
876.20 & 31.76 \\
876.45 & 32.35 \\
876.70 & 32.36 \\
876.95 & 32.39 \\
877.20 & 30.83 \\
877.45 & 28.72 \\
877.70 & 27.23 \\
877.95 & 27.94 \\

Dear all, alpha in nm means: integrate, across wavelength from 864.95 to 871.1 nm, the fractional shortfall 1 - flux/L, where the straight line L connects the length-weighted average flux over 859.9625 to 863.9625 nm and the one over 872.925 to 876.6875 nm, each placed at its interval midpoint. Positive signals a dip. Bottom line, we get 0.138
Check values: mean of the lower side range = 30.3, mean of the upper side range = 30.5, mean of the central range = 29.7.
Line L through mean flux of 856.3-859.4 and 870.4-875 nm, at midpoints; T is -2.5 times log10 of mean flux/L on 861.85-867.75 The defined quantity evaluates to 0.03 mag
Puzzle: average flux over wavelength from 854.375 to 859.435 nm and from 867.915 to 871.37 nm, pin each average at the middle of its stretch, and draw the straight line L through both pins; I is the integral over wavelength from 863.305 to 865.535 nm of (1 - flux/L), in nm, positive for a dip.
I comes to 0.10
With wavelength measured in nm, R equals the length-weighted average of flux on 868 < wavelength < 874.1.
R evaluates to 30.1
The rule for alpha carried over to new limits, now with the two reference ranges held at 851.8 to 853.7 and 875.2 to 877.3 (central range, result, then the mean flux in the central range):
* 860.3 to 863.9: 0.06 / 30.3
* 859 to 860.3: 0.02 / 30.1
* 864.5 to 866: 0.10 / 28.9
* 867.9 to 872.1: 0.14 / 29.9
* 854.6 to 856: 0.03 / 29.8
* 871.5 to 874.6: 0.07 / 30.3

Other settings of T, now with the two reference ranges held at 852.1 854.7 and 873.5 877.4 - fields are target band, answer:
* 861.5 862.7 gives 0.01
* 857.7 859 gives -0.03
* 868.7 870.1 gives 0.01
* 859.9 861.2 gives -0.03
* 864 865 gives 0.06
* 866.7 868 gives 0.03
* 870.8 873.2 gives 0.00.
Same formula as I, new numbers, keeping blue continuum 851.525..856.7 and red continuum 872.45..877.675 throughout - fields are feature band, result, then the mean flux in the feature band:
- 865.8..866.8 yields -0.003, 30.4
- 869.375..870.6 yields 0.005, 30.3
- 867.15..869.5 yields 0.082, 29.3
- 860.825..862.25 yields 0.007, 30.1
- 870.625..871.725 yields 0.006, 30.2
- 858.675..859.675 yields 0.007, 29.9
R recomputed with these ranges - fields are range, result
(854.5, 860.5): 30.3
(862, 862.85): 30.2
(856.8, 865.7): 30.1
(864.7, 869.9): 29.6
